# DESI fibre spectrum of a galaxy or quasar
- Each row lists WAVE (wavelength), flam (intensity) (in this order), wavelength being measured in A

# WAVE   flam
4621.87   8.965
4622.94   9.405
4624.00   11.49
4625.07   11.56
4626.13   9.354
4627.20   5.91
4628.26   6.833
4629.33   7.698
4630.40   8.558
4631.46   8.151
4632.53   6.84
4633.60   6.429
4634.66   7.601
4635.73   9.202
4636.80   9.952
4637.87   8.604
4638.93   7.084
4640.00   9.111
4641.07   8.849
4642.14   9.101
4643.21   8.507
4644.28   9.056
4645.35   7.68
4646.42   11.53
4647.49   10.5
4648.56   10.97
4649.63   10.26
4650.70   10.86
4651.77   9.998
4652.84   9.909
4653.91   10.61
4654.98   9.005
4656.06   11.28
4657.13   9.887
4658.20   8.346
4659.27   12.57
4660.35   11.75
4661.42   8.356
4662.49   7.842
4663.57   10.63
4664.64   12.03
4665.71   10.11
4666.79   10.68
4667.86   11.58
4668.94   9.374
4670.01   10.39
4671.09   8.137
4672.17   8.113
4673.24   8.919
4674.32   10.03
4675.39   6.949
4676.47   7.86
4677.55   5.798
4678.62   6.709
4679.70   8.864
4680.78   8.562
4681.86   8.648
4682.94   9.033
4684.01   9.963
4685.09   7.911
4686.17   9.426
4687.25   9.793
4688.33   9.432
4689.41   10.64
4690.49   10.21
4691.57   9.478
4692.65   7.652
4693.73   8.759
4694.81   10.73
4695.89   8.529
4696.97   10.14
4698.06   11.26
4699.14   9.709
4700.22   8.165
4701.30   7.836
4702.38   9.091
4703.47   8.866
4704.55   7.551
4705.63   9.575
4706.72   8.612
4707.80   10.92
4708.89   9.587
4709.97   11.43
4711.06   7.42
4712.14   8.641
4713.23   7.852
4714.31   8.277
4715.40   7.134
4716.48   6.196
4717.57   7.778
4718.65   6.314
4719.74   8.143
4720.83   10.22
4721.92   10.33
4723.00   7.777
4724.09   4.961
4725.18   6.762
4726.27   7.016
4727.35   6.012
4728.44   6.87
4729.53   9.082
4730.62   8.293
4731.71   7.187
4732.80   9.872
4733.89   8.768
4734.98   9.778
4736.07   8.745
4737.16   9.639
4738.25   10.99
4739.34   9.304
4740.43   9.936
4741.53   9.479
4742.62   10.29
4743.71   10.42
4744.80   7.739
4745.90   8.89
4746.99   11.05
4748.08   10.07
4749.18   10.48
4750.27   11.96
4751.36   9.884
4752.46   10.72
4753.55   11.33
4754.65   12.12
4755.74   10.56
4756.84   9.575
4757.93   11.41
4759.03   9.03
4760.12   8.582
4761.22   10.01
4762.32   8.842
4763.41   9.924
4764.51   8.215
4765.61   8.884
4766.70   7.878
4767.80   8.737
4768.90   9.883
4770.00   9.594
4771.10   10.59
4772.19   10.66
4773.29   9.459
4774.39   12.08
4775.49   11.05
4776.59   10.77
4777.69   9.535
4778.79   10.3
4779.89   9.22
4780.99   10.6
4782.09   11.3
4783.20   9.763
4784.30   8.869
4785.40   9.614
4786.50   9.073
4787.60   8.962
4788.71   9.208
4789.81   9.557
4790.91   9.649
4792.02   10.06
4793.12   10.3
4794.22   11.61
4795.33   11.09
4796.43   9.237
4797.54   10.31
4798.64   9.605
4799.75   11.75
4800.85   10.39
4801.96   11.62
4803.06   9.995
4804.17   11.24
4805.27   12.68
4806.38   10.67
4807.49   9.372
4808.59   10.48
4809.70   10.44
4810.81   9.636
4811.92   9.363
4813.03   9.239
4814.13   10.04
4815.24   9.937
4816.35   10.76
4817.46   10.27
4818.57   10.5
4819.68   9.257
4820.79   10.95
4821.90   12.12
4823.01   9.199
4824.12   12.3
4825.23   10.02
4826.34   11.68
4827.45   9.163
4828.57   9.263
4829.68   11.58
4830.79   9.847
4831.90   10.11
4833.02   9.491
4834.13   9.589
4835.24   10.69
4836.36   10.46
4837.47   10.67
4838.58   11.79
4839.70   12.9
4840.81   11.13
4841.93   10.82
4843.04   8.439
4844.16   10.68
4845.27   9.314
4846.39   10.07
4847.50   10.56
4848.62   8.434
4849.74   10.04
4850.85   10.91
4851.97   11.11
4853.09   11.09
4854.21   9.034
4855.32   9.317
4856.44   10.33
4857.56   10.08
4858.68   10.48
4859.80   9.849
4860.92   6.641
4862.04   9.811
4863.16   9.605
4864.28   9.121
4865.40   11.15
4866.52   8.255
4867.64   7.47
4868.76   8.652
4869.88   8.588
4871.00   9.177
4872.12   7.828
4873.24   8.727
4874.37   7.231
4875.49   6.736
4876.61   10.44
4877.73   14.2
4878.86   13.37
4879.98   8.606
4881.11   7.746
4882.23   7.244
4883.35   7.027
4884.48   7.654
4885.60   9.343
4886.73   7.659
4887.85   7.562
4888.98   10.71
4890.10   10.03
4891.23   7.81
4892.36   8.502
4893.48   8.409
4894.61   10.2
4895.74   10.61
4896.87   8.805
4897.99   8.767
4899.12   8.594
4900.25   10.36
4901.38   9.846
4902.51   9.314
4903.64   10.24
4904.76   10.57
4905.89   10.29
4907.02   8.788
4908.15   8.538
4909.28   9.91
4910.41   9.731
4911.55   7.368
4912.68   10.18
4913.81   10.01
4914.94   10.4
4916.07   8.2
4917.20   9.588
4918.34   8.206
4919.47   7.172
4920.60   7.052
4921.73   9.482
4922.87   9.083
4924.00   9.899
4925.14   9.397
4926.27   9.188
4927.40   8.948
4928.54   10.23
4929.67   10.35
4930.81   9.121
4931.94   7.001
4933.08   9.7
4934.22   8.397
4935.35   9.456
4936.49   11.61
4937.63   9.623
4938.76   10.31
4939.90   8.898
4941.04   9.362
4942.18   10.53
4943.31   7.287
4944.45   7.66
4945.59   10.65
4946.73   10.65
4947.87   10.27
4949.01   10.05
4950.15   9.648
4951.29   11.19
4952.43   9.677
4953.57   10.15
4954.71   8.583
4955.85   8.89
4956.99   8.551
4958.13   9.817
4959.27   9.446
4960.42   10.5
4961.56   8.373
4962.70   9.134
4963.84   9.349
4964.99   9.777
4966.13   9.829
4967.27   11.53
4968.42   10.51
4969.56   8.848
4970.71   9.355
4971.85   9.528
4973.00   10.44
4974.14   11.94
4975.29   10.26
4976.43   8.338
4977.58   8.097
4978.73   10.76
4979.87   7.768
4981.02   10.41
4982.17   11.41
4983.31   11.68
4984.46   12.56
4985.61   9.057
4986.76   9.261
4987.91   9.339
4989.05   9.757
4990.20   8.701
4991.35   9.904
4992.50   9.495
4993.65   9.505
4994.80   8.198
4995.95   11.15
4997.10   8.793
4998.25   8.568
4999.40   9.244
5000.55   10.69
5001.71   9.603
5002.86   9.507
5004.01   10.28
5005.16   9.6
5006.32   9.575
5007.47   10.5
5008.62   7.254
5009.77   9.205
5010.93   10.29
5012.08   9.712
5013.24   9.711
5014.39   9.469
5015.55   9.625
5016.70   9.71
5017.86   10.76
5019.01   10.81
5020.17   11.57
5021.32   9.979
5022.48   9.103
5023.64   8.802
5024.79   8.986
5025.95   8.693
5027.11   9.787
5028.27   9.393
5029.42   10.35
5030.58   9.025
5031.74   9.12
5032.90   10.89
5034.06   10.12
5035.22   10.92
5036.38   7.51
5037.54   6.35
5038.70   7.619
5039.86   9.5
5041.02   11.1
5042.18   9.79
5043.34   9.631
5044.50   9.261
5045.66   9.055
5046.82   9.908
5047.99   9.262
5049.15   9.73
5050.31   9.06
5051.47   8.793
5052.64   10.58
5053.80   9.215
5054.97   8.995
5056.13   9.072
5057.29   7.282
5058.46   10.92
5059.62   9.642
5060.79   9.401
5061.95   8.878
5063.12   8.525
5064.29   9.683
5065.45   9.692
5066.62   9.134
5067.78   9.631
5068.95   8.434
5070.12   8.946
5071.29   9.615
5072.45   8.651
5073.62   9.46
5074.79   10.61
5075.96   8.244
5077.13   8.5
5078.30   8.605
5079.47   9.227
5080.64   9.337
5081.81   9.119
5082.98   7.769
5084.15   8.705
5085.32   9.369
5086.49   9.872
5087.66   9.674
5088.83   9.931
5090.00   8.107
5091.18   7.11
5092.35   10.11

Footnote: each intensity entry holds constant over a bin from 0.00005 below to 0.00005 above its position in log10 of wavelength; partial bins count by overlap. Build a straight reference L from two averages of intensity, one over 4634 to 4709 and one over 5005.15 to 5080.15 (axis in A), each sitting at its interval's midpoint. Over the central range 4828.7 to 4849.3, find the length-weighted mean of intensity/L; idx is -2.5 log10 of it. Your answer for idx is -0.11 mag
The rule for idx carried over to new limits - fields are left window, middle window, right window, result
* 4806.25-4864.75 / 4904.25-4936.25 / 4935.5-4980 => 0.08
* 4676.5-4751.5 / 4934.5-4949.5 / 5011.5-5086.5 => -0.06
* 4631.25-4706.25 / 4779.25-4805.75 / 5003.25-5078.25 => -0.10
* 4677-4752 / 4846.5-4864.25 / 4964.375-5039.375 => -0.06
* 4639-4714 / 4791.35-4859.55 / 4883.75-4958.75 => -0.12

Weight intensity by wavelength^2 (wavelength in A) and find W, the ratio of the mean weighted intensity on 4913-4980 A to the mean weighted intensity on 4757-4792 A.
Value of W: 1.0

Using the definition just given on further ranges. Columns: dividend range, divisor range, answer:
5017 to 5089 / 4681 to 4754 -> 1.19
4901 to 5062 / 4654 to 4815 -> 1.11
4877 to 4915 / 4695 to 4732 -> 1.21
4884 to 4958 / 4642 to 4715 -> 1.10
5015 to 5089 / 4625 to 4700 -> 1.19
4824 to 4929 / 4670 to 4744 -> 1.17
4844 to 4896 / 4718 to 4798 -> 1.02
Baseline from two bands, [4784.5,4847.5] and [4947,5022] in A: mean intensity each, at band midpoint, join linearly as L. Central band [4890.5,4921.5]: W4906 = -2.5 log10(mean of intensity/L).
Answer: 0.097 mag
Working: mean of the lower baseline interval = 10.3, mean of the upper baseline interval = 9.78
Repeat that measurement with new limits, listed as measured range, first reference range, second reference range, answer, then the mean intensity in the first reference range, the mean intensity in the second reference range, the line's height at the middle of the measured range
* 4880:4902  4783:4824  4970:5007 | 0.14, 10.2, 9.77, 10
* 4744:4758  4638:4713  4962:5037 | -0.11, 9.36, 9.73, 9.45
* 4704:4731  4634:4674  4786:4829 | 0.22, 9.68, 10.3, 9.93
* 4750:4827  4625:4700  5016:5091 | -0.11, 9.21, 9.32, 9.24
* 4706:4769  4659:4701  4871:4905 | 0.02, 9.32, 9.13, 9.27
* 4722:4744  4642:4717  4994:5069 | 0.09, 9.3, 9.46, 9.33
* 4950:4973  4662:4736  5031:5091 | -0.07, 8.77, 9.21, 9.09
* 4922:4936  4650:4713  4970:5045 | 0.04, 9.38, 9.65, 9.58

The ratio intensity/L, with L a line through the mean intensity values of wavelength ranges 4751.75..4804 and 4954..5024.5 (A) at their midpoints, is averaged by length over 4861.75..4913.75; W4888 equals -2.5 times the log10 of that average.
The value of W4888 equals 0.08 mag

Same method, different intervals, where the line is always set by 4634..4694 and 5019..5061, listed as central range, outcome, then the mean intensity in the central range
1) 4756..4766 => -0.006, 9.42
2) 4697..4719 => 0.084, 8.67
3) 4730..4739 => 0.024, 9.16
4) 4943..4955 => -0.033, 9.69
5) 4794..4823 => -0.117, 10.4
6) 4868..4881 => 0.008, 9.33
